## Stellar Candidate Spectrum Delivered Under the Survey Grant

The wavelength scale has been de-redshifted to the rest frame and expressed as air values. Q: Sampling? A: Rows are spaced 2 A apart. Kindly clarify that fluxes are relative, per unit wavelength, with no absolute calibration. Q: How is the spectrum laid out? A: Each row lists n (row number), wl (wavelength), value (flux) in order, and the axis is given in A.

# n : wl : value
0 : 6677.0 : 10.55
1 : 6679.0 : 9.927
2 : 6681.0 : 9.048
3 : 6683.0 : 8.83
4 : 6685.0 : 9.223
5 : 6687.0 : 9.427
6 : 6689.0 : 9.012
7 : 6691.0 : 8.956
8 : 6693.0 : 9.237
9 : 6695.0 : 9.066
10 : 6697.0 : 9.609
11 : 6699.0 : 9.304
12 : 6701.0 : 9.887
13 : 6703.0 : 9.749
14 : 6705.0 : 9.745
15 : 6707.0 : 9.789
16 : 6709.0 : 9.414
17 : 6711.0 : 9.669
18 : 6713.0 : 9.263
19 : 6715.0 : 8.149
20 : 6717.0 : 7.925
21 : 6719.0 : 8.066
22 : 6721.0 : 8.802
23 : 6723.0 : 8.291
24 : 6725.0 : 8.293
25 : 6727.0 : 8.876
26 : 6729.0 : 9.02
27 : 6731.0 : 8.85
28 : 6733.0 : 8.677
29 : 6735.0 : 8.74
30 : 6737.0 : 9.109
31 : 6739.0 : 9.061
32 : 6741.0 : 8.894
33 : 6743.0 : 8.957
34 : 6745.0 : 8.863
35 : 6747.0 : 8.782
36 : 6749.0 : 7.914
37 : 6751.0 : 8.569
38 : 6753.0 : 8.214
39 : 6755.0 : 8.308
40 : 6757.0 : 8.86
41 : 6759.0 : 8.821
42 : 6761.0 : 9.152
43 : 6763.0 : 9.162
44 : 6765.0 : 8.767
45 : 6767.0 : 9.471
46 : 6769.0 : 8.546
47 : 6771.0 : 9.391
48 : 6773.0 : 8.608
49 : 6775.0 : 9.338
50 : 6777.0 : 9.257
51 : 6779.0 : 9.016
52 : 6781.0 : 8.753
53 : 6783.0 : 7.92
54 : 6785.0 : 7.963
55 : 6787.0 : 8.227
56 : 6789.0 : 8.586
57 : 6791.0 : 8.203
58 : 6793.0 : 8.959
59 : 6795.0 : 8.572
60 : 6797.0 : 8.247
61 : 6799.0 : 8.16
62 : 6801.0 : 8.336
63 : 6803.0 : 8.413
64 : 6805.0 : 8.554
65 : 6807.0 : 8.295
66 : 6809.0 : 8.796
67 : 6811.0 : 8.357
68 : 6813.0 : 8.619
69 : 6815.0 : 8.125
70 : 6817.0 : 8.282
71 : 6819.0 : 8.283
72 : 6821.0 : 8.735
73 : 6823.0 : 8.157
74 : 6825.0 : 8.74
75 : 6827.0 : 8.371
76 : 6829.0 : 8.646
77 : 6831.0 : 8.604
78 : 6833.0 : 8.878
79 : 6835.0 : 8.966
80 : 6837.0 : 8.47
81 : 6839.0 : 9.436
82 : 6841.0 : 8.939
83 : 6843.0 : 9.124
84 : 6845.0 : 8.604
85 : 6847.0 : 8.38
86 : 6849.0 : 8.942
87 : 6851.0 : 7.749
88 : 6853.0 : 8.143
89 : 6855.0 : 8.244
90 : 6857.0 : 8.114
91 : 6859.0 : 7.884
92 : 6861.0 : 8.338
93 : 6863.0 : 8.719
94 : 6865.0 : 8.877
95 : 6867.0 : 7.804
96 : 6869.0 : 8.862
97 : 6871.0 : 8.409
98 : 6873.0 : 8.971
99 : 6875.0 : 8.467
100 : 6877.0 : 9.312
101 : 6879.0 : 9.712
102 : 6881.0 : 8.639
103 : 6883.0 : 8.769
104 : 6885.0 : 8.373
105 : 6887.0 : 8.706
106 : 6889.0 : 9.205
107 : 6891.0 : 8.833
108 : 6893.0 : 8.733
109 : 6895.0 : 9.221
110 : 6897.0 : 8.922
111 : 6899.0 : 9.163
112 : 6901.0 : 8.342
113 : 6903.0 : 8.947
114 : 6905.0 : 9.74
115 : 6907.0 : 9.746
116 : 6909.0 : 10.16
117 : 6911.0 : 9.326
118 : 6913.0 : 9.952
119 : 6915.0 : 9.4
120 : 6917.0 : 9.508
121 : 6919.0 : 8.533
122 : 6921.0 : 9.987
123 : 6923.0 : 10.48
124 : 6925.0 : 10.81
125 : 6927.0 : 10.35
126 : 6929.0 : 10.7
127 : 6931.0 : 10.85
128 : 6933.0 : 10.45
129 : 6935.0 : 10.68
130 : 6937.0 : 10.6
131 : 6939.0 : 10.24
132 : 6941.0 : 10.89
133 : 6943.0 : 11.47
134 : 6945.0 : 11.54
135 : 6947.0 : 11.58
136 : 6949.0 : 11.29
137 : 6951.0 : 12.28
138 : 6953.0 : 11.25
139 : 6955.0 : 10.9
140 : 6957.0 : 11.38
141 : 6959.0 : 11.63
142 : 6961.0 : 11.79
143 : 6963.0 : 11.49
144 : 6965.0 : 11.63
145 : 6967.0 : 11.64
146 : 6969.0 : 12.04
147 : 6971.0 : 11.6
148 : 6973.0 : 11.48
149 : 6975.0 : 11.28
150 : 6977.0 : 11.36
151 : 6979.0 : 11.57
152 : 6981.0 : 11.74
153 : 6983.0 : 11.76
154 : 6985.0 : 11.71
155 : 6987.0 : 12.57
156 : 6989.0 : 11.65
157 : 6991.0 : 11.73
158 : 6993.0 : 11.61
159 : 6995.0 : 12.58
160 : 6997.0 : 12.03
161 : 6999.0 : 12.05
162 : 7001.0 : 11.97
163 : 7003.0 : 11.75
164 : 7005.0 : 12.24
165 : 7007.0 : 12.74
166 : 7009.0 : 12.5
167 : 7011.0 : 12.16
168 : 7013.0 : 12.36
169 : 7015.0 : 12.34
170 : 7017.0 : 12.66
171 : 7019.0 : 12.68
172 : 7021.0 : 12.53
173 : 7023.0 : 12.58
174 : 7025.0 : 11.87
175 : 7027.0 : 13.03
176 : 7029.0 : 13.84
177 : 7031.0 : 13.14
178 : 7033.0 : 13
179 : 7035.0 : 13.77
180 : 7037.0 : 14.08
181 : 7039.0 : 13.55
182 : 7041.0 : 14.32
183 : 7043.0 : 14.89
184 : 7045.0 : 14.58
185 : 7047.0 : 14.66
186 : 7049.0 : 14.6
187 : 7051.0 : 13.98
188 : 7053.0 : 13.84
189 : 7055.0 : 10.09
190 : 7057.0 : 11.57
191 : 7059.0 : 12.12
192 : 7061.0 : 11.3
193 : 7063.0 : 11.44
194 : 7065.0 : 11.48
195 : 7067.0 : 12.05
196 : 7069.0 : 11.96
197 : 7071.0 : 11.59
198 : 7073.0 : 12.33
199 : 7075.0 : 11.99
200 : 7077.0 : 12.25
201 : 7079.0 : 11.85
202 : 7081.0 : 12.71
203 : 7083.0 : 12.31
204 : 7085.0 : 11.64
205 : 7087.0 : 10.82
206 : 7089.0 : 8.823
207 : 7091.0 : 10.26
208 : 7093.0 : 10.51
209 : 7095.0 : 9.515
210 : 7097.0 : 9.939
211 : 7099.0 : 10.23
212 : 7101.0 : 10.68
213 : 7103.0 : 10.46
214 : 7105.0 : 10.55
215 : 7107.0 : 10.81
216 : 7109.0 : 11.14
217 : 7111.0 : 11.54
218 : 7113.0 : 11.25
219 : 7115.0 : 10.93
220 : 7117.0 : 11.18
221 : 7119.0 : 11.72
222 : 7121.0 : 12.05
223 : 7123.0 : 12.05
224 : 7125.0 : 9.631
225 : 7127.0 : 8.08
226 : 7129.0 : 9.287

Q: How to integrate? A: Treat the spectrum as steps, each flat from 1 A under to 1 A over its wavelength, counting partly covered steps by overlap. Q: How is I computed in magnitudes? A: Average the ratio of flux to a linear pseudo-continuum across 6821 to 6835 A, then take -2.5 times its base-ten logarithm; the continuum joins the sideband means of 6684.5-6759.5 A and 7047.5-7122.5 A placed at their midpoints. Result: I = 0.13 mag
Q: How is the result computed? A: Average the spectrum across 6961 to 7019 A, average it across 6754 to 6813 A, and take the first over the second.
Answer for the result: 1.4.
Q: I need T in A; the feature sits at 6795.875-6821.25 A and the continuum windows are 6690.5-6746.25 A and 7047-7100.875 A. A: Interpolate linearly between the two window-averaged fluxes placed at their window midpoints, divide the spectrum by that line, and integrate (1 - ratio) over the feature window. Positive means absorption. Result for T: 3.4 A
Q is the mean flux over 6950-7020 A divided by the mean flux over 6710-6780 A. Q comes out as 1.35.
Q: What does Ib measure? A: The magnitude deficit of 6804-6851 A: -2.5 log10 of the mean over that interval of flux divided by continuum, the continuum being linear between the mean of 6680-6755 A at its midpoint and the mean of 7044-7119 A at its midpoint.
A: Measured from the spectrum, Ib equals 0.14 mag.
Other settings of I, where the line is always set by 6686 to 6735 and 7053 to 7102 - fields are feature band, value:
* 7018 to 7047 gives -0.22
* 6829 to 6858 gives 0.15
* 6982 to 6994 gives -0.11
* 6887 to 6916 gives 0.11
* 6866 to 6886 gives 0.15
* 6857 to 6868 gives 0.20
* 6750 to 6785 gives 0.07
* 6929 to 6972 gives -0.08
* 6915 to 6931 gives 0.03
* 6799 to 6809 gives 0.14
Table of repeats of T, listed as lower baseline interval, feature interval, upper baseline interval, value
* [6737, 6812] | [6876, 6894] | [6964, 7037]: 2.6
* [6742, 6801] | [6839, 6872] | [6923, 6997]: 4.7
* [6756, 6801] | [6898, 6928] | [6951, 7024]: 3.2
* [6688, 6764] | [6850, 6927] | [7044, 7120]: 8.8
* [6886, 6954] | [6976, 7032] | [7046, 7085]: -4.4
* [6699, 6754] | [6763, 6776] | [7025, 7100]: 0.4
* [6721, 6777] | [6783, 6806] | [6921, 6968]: 2.4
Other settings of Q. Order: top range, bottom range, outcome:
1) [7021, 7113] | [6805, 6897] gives 1.40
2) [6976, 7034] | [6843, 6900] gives 1.42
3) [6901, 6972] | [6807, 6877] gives 1.25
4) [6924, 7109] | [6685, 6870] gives 1.36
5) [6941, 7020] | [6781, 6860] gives 1.40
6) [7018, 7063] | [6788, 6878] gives 1.54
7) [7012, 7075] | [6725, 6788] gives 1.46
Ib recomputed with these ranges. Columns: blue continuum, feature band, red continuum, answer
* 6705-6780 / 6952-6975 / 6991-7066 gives 0.03 mag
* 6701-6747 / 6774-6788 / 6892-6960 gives 0.08 mag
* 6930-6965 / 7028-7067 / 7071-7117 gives -0.18 mag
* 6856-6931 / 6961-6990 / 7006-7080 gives -0.05 mag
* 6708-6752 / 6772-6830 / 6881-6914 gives 0.05 mag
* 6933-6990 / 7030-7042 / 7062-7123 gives -0.20 mag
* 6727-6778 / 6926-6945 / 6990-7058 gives 0.08 mag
